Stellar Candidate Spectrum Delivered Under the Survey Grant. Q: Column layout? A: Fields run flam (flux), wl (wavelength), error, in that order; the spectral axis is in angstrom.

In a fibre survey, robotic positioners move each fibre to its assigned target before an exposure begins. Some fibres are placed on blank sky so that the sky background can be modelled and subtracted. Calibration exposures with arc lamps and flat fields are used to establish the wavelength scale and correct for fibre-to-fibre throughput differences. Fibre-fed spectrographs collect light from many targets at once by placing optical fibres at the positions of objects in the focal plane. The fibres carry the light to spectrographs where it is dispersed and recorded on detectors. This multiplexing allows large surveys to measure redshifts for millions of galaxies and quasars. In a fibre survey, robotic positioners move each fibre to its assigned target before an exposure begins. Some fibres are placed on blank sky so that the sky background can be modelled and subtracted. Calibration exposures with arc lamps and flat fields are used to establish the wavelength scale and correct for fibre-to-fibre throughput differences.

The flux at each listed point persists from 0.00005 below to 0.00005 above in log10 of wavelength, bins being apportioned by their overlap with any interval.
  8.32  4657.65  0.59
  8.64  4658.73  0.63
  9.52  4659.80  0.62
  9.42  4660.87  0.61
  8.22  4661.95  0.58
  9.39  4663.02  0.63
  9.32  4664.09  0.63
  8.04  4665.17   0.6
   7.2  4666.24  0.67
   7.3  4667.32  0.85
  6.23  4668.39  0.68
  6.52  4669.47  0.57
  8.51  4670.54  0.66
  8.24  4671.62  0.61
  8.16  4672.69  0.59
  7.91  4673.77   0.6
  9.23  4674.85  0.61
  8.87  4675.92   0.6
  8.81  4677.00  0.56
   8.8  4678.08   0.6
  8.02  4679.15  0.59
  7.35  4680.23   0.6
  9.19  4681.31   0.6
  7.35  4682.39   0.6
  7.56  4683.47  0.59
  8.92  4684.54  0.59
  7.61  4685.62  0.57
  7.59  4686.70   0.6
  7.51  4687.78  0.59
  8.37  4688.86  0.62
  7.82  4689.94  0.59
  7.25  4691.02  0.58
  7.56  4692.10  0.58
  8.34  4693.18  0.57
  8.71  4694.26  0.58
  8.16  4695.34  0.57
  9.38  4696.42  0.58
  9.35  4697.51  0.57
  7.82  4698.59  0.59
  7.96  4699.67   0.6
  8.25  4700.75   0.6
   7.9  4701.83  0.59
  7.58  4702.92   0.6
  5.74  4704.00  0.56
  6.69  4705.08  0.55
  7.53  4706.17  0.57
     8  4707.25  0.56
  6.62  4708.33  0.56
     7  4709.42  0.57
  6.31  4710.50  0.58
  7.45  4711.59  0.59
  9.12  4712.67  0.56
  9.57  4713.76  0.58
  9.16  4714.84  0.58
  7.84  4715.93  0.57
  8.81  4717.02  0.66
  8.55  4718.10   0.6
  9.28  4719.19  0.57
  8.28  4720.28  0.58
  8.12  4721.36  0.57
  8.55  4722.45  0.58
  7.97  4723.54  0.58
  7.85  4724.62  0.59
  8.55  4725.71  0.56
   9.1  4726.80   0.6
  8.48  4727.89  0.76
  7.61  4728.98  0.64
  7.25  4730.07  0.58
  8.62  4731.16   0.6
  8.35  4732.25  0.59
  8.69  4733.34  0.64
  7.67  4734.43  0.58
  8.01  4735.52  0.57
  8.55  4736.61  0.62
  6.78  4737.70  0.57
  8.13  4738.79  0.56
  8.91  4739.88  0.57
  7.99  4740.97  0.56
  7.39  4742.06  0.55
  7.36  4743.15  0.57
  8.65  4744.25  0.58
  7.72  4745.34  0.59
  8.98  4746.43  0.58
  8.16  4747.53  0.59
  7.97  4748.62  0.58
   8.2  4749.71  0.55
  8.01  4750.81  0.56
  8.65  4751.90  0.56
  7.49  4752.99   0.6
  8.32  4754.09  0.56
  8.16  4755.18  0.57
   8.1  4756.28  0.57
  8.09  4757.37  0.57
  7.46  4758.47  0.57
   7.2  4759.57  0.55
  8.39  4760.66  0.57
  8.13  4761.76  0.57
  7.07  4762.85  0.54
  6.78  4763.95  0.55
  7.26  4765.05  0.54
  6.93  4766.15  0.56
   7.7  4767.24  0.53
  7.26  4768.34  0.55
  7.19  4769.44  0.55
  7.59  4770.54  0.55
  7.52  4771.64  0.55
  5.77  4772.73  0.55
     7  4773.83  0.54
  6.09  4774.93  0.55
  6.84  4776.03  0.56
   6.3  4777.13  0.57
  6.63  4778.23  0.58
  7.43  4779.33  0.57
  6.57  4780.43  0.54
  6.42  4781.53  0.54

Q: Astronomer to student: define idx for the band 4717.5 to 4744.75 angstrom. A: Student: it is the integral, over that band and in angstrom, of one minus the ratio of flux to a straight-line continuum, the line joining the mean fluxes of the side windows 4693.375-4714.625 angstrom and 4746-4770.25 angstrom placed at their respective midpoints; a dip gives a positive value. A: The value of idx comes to -1.24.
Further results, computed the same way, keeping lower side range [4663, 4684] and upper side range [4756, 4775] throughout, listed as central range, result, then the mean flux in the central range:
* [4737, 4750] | -0.9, 8.03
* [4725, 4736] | -0.9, 8.22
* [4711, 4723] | -1.4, 8.6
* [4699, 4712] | 0.9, 7.26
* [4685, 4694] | 0.2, 7.79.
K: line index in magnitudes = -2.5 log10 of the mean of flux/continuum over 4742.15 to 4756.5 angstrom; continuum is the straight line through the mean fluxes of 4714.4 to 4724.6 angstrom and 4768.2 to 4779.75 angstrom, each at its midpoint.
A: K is -0.073 mag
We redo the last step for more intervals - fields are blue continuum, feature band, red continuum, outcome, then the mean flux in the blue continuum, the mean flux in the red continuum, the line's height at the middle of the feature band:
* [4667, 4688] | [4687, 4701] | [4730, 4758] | -0.021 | 8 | 8.1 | 8.02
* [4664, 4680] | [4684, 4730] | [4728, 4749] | -0.001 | 8.03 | 8.05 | 8.04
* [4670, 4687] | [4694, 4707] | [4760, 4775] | 0.015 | 8.27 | 7.23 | 8.01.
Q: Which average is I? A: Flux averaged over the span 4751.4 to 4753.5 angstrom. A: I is 8.08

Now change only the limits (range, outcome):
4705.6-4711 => 7.1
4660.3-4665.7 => 8.88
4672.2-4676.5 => 8.54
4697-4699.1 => 8.59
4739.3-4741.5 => 8.46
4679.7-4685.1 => 8.08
